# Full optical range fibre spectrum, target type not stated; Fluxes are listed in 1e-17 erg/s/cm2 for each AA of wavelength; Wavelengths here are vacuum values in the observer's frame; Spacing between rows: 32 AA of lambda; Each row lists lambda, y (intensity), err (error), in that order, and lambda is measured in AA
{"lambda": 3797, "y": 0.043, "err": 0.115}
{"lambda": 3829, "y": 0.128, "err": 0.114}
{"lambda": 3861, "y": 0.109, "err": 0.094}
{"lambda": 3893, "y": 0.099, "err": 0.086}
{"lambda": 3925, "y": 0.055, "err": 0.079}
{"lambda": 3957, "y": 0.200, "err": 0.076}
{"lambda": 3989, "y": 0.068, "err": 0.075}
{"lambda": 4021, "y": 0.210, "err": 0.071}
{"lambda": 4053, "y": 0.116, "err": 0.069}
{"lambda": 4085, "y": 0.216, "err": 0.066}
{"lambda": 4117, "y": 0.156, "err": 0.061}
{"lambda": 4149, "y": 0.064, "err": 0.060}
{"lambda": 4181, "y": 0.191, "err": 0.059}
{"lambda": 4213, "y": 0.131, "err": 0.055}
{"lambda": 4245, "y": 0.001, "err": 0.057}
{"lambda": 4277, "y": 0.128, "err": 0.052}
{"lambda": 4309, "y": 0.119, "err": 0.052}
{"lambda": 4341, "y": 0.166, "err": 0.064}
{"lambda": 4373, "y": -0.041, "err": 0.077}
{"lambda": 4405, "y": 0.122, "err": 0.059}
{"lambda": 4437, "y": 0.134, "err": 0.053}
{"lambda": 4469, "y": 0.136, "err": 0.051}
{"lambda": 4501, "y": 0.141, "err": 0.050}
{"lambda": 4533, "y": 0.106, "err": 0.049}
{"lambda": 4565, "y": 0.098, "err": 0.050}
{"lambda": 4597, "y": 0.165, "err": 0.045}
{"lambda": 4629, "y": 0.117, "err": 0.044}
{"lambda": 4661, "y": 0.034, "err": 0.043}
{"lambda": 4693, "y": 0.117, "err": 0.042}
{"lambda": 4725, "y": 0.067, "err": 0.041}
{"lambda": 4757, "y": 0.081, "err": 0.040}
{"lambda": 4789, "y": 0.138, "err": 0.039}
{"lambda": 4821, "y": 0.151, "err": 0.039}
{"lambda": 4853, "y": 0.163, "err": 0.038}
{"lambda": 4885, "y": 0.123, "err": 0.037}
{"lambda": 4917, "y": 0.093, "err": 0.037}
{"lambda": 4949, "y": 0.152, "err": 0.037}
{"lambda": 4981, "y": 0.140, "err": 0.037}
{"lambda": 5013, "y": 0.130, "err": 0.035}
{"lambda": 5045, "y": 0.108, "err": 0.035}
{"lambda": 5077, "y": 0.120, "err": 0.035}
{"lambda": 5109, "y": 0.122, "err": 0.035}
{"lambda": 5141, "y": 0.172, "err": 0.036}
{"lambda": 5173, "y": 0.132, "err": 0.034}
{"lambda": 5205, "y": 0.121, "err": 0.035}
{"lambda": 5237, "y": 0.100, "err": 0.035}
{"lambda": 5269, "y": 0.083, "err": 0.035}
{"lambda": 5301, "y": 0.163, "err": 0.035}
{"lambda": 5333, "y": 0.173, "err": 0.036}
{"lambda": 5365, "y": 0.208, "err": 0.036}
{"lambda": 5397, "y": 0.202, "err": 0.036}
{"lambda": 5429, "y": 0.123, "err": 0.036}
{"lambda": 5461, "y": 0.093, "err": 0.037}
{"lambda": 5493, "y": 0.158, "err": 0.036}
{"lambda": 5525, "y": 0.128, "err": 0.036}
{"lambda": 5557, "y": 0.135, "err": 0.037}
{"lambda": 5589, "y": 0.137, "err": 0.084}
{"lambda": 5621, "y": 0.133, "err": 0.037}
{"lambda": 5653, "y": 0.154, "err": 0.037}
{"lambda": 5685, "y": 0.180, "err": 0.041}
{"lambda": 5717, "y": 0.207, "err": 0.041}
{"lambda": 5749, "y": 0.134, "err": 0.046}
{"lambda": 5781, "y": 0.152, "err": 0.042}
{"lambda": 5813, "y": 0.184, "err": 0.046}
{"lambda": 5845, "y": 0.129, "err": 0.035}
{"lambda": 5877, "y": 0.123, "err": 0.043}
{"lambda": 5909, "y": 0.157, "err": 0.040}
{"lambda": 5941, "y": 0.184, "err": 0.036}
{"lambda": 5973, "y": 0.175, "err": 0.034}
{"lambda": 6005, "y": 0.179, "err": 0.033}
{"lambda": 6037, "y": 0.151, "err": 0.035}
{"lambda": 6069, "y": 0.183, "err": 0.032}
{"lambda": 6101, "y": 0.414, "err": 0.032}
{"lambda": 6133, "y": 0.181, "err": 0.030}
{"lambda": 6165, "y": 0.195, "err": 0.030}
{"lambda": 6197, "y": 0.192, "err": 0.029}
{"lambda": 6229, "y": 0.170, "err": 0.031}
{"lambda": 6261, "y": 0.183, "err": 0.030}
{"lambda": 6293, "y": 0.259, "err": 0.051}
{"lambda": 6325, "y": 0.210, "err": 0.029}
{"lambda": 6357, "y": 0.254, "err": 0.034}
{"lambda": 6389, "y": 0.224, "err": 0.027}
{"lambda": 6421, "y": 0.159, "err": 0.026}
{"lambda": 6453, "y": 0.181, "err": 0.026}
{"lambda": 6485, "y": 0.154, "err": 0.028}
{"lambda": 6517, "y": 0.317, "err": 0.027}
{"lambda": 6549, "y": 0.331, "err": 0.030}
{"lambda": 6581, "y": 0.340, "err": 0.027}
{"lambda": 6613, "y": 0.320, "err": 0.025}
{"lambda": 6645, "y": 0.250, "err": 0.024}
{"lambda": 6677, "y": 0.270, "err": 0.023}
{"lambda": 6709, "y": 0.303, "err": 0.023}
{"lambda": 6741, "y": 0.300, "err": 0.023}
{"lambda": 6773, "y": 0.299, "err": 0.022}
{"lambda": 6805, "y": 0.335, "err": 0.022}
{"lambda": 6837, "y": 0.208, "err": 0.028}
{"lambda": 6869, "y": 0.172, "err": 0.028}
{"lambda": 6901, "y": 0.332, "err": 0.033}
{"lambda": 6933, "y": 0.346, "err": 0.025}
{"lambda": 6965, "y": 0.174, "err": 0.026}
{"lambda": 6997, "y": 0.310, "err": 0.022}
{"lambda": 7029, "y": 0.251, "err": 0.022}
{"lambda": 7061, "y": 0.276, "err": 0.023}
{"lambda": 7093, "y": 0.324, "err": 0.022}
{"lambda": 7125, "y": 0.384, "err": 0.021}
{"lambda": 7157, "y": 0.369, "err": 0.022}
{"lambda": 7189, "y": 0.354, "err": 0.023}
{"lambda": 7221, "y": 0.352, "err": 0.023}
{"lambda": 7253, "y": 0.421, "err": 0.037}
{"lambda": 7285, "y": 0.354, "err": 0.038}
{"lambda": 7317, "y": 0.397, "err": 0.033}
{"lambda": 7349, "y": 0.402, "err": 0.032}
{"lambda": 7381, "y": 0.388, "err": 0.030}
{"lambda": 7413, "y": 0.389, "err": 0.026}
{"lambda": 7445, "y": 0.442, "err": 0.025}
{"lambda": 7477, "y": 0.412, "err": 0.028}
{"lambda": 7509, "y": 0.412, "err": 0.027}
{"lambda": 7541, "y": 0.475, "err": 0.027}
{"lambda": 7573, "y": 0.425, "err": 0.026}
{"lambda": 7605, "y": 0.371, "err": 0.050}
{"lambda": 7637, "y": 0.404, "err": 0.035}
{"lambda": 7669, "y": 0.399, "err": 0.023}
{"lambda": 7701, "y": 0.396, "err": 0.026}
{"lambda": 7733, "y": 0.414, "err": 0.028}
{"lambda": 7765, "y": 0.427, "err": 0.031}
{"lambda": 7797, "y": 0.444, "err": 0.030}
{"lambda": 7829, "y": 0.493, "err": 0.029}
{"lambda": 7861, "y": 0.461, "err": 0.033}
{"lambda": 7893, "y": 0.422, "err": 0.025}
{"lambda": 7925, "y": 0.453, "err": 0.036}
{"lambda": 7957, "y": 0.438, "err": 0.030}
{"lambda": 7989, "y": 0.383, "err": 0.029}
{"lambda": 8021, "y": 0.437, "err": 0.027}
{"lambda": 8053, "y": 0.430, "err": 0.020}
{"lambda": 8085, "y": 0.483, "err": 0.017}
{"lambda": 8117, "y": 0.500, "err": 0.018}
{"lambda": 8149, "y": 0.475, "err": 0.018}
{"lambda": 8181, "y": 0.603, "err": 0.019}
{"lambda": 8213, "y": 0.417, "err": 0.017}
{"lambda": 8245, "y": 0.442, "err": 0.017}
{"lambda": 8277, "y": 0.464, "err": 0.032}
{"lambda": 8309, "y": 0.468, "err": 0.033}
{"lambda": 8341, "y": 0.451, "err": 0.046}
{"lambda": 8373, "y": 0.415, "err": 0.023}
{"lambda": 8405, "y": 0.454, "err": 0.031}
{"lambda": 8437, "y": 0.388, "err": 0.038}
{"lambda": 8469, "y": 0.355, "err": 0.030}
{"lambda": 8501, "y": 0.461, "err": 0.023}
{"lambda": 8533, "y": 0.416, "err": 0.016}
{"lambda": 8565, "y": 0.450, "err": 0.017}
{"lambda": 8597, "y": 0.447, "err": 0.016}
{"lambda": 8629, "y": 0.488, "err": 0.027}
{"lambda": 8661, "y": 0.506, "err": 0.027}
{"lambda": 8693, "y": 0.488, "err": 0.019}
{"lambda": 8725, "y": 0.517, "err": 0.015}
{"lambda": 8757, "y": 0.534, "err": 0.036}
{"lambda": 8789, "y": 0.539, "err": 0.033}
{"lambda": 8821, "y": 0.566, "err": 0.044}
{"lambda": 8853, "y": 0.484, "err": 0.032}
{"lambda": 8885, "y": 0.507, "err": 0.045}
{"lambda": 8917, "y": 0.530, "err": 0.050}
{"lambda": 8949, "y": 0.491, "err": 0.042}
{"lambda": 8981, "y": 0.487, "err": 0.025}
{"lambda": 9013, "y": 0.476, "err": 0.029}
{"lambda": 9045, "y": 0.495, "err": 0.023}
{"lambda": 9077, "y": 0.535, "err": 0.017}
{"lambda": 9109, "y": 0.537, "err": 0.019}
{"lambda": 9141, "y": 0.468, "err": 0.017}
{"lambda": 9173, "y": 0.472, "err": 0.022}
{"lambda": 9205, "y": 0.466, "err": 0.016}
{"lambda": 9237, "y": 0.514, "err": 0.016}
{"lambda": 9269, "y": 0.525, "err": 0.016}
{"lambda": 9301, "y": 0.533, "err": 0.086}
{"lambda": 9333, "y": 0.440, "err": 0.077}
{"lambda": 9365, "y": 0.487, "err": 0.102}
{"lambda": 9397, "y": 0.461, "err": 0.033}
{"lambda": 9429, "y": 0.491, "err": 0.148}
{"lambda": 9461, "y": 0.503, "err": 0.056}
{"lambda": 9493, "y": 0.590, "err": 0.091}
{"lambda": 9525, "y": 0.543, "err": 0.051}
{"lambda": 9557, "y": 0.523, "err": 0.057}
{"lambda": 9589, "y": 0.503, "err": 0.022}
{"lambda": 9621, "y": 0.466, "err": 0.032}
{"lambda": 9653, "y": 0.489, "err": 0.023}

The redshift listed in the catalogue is 0.63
